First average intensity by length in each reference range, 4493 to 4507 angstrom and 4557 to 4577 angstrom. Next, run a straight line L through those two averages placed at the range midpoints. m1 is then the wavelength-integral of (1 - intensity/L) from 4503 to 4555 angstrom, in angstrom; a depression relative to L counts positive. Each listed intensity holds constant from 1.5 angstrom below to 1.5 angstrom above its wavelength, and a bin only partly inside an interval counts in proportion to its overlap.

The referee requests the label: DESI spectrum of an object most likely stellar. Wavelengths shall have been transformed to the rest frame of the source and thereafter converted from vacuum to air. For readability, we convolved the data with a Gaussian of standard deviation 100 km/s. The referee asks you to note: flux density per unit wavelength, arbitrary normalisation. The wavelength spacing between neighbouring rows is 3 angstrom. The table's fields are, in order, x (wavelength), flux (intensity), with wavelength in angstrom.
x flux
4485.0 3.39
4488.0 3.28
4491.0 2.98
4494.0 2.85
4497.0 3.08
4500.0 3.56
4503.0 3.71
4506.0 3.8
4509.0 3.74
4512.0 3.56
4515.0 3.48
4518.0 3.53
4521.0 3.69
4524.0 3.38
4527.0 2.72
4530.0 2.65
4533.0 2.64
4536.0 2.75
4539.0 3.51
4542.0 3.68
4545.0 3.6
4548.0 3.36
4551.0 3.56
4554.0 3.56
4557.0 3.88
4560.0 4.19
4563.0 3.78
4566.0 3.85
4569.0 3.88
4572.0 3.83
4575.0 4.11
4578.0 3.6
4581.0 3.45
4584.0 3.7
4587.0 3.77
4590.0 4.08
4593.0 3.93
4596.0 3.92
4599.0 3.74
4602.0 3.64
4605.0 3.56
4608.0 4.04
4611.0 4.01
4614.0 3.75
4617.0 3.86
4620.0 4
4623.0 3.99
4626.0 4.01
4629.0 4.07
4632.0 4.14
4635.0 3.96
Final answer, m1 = 3.6 angstrom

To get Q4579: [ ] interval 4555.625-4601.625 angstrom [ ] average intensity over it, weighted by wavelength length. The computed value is 3.84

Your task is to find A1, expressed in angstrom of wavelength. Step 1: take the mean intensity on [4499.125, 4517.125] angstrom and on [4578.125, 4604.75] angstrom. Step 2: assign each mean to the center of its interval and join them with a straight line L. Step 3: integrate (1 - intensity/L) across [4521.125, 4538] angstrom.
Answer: 3.5 angstrom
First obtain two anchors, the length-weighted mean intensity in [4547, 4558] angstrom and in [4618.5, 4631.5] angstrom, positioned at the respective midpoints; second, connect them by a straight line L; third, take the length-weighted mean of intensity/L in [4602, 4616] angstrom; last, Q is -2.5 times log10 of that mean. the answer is 0.03 mag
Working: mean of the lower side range 3.59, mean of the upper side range 4.03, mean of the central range 3.82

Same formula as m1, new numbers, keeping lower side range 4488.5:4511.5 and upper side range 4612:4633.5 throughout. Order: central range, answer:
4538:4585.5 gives -0.50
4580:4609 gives 0.43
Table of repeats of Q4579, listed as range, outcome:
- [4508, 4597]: 3.58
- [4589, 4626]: 3.88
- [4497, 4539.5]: 3.32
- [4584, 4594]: 3.89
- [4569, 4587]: 3.75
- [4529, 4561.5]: 3.41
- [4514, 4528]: 3.38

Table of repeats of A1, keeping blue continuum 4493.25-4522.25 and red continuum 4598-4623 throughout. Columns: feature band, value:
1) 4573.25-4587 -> 0.1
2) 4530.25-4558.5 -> 2.1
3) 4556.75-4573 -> -0.9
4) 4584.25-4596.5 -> -0.4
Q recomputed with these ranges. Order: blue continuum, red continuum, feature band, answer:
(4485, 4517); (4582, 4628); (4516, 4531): 0.09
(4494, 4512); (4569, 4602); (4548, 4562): -0.01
